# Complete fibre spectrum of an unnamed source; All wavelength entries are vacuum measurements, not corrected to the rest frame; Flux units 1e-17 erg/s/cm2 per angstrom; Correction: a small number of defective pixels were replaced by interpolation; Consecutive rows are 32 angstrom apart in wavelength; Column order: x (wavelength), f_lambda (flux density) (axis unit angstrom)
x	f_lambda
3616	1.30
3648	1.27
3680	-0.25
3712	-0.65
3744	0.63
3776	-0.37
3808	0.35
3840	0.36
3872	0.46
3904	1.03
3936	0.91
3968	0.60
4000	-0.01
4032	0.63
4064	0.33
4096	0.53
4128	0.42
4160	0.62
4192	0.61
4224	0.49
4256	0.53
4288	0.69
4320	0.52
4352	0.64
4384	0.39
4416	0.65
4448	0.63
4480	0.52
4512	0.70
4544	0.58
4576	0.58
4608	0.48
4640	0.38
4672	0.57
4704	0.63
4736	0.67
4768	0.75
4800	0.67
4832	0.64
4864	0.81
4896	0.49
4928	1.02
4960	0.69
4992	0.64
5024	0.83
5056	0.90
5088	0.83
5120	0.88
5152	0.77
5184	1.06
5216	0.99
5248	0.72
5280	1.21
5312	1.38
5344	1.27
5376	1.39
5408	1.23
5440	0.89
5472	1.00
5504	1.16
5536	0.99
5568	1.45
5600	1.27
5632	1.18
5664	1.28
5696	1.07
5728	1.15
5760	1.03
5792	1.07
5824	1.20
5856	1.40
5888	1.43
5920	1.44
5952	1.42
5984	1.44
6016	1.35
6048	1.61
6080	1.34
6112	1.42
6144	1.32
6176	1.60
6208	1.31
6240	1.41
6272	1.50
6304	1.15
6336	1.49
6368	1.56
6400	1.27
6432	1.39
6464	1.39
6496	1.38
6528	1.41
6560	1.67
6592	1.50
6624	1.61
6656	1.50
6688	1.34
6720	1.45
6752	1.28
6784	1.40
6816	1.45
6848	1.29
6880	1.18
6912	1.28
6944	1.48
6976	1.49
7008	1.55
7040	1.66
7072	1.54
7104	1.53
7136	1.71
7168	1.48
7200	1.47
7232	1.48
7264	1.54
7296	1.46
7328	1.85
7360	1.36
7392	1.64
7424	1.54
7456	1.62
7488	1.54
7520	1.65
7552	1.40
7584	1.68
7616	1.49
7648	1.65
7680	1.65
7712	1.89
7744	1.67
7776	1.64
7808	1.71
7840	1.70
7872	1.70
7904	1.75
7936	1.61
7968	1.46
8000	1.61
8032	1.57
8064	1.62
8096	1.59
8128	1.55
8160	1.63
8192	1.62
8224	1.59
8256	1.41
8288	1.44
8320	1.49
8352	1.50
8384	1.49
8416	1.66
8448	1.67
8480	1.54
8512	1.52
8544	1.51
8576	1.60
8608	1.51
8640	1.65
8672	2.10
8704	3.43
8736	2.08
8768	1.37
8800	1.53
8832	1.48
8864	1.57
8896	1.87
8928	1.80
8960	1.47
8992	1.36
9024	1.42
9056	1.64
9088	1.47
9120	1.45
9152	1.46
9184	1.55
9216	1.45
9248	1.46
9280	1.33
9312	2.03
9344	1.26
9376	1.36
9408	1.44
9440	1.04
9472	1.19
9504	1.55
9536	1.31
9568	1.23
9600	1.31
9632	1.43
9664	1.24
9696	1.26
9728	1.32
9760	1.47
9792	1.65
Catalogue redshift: 0.324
